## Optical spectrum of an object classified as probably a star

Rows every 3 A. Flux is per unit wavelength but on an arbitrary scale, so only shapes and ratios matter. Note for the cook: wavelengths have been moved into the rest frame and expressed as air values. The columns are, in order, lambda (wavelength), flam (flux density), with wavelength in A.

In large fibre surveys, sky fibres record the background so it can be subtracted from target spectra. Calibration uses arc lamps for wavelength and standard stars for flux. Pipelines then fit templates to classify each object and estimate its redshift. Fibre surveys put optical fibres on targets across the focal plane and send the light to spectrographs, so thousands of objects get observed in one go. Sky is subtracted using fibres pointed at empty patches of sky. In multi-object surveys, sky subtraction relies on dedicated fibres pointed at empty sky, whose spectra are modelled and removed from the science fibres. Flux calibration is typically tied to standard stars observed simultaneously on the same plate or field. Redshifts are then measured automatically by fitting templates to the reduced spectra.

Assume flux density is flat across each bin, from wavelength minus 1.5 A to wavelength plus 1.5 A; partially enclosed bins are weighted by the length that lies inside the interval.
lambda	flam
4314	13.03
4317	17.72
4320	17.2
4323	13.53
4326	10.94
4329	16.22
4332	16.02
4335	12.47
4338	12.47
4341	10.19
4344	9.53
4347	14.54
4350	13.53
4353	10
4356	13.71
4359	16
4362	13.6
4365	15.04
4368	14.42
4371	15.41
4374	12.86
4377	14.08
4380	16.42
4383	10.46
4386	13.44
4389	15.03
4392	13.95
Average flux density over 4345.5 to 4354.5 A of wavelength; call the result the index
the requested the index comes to 12.7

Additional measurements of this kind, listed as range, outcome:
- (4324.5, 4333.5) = 14.4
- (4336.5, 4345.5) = 10.7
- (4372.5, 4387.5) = 13.5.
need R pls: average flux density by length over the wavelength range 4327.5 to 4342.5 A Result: 13.5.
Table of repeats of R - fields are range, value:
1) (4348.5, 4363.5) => 13.4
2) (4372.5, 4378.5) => 13.5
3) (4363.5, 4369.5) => 14.7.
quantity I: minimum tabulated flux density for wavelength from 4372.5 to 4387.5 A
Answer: 10.46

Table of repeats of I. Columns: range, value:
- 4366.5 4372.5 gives 14.42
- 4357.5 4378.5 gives 12.86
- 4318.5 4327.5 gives 10.94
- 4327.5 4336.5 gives 12.47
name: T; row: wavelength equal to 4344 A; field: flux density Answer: 9.53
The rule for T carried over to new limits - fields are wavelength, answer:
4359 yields 16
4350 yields 13.53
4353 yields 10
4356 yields 13.71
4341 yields 10.19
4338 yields 12.47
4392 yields 13.95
